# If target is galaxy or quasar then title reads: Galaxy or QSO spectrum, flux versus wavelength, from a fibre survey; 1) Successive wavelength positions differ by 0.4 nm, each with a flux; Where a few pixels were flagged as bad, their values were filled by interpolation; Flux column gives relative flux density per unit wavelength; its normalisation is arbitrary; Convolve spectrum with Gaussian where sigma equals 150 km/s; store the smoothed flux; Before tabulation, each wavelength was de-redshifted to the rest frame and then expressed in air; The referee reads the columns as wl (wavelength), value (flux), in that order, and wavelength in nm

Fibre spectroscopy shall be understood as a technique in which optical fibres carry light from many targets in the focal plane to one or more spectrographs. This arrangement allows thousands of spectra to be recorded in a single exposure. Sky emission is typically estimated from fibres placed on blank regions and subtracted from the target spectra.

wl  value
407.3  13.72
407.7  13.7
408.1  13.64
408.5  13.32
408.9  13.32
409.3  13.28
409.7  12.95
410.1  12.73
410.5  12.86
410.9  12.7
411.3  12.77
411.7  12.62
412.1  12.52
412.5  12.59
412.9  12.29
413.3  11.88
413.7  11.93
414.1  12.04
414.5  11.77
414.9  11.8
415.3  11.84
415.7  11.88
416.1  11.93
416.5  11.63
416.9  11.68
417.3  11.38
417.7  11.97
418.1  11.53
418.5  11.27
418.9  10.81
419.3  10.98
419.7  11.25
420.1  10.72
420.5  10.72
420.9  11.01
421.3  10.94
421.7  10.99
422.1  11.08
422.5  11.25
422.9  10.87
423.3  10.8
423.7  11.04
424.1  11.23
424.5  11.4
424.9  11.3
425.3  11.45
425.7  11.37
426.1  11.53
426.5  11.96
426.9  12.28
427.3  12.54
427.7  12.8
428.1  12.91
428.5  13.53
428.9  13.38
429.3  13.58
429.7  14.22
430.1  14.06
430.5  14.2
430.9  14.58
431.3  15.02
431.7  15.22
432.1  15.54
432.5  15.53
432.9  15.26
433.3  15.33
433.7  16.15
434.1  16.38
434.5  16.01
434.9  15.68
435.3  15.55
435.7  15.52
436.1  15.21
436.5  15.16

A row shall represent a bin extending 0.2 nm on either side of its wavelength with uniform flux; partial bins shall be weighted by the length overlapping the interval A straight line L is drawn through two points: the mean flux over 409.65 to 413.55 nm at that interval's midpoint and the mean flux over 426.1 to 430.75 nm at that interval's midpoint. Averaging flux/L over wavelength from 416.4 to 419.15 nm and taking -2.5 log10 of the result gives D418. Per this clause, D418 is 0.12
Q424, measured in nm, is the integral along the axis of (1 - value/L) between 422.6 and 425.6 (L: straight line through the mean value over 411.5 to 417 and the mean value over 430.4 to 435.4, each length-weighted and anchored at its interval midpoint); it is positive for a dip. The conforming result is 0.58 nm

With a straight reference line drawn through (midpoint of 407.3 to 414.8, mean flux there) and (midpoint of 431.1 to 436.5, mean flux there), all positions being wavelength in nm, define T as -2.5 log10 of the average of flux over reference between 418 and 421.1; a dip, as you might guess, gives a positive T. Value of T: 0.24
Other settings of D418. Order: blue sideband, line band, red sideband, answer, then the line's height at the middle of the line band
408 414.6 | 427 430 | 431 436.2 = 0.13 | 14.9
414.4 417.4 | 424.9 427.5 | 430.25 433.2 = 0.18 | 13.9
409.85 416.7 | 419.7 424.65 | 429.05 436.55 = 0.23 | 13.6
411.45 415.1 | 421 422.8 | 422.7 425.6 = 0.03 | 11.4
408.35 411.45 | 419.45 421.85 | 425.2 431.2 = 0.19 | 13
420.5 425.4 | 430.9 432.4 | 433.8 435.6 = -0.04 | 14.6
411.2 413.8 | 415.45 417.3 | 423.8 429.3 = 0.05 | 12.3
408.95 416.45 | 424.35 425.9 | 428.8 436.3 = 0.23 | 14.1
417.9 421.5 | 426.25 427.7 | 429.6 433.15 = 0.09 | 13.4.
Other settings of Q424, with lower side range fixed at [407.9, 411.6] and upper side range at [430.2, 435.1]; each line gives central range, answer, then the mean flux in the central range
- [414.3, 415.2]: 0.12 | 11.8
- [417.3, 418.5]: 0.20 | 11.6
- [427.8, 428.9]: 0.13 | 13.2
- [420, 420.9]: 0.21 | 10.8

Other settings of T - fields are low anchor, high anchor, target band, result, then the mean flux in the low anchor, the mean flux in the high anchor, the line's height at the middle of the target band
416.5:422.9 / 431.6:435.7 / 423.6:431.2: 0.09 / 11.2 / 15.7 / 13.7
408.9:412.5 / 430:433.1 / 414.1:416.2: 0.12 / 12.8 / 15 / 13.3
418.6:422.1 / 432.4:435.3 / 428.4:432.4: 0.01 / 10.9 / 15.8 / 14.5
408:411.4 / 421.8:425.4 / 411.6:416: 0.04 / 13.1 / 11.1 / 12.5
